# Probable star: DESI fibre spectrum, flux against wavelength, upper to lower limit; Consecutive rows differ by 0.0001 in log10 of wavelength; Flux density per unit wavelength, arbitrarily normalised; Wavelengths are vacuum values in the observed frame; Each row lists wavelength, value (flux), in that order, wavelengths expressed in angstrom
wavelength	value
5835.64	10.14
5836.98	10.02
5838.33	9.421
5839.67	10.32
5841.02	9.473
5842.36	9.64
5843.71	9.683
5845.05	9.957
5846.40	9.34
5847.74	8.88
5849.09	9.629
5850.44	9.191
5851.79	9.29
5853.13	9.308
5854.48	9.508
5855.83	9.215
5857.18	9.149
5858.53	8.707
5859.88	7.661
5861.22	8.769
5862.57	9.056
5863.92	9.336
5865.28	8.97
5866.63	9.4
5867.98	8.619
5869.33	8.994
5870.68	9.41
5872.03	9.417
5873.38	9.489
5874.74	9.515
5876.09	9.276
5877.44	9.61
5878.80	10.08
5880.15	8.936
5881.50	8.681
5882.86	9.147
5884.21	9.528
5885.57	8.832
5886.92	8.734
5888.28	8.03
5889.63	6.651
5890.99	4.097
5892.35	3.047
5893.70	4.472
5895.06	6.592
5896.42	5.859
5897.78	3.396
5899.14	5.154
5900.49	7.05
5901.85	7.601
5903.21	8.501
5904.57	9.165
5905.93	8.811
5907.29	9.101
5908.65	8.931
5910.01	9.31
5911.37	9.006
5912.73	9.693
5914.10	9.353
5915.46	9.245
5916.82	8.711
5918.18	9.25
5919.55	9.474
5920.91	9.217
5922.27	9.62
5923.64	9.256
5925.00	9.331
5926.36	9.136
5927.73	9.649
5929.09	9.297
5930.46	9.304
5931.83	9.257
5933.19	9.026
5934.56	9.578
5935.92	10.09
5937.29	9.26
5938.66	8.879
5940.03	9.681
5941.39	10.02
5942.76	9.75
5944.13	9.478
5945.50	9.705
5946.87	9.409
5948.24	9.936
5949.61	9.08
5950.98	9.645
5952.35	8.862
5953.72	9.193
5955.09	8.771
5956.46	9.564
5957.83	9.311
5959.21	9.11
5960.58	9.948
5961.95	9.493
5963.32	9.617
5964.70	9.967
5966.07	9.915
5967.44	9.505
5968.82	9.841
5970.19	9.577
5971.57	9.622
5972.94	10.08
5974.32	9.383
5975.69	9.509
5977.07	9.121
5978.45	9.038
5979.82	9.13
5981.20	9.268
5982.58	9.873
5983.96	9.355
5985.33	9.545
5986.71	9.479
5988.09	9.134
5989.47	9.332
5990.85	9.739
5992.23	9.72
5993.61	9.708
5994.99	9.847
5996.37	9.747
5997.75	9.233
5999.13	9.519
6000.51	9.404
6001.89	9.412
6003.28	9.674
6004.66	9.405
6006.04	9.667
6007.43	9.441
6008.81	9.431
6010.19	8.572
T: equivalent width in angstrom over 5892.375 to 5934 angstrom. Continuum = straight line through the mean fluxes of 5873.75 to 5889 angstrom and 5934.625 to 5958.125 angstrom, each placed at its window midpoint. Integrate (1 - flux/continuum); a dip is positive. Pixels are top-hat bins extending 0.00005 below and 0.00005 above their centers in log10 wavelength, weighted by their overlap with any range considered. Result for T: 4.4 angstrom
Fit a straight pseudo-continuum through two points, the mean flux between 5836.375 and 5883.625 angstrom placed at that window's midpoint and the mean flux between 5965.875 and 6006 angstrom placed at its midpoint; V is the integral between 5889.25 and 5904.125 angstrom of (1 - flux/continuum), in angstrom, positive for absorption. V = 5.8 angstrom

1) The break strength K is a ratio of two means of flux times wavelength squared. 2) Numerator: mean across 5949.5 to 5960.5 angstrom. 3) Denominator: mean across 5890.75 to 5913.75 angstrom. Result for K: 1.32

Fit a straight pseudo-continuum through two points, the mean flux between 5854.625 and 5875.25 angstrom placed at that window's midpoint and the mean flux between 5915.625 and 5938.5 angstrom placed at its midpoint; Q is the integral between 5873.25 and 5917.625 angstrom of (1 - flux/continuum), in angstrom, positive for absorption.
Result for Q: 5.87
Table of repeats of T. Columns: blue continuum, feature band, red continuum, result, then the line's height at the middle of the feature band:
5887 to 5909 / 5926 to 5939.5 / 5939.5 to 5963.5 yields -1.38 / 8.49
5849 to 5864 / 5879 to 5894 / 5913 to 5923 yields 2.80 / 9.15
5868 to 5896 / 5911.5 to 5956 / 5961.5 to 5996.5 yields -2.48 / 8.88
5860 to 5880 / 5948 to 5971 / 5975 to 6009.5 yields -0.19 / 9.41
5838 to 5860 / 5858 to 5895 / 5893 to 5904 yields -3.81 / 7.55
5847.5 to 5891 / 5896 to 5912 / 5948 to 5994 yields 2.55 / 9.13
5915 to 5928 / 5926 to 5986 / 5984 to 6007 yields -0.50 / 9.4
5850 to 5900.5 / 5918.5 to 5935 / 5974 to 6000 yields -1.08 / 8.76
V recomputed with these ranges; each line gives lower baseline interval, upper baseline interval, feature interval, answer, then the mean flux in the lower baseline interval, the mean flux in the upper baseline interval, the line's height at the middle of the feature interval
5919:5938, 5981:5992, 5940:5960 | -0.01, 9.39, 9.48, 9.43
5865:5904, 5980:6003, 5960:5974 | -0.95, 7.82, 9.51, 9.12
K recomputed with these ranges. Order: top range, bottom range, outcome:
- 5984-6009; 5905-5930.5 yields 1.06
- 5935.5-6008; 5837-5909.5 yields 1.16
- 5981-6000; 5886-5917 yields 1.33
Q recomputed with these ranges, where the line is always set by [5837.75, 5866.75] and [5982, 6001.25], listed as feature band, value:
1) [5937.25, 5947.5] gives -0.1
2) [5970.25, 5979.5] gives 0.1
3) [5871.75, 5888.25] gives 0.2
